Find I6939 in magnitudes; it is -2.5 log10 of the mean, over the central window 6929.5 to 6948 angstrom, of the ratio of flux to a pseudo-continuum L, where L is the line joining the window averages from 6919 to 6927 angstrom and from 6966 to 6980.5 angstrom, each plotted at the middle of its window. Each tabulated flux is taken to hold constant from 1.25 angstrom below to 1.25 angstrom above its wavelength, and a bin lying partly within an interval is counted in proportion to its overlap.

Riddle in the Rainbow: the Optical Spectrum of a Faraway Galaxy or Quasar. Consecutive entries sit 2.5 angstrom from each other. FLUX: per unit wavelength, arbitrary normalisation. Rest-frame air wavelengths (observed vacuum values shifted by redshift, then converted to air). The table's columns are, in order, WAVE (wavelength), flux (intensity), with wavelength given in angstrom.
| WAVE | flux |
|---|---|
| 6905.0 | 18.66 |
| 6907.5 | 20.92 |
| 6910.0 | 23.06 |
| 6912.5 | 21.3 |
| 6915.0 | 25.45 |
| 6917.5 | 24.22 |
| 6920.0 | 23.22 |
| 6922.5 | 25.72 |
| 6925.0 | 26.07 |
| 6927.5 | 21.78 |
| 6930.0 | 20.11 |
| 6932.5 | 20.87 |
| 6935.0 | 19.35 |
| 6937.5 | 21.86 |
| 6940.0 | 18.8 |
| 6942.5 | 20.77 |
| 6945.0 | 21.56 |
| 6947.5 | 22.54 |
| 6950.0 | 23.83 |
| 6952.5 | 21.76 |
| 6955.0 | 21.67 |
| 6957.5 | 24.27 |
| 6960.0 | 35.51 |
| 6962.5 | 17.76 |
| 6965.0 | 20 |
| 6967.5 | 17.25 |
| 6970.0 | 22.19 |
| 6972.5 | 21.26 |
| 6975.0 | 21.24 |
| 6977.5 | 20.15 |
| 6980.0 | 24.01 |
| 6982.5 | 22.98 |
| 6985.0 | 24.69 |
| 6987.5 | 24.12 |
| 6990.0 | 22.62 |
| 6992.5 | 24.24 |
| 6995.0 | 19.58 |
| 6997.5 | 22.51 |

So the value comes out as 0.139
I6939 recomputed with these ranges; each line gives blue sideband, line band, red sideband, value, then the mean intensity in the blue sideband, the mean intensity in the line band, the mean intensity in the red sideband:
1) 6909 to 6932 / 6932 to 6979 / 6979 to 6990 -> 0.09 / 23.4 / 21.7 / 23.8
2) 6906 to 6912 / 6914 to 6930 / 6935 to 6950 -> -0.12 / 21.8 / 24.1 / 21.2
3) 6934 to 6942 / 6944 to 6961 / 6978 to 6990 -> -0.15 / 20.1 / 24.3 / 23.6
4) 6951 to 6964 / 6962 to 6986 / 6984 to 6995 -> 0.12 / 24.1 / 21.2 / 23.4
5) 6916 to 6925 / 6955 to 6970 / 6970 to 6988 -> 0.02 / 24.6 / 22.8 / 22.5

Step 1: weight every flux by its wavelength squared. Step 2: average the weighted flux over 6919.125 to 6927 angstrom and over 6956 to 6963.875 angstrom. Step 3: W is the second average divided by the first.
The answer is 1.04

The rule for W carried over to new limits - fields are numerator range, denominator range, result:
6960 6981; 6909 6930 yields 0.92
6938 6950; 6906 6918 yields 0.94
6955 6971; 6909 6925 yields 0.96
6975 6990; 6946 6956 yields 1.03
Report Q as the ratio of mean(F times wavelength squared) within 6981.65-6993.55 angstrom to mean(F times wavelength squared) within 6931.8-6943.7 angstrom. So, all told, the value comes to 1.19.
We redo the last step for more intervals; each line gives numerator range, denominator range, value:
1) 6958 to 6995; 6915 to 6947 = 1.03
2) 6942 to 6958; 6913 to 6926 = 0.91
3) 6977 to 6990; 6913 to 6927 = 0.97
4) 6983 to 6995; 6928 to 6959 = 1.10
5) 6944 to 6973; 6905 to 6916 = 1.03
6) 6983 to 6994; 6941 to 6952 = 1.09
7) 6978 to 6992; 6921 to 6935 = 1.06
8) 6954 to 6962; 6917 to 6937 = 1.18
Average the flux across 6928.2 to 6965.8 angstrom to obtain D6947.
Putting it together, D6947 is 22.1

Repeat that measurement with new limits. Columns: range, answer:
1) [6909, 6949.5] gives 22.3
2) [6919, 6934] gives 22.9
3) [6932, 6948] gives 20.7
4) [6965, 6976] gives 20.4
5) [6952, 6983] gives 22.3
